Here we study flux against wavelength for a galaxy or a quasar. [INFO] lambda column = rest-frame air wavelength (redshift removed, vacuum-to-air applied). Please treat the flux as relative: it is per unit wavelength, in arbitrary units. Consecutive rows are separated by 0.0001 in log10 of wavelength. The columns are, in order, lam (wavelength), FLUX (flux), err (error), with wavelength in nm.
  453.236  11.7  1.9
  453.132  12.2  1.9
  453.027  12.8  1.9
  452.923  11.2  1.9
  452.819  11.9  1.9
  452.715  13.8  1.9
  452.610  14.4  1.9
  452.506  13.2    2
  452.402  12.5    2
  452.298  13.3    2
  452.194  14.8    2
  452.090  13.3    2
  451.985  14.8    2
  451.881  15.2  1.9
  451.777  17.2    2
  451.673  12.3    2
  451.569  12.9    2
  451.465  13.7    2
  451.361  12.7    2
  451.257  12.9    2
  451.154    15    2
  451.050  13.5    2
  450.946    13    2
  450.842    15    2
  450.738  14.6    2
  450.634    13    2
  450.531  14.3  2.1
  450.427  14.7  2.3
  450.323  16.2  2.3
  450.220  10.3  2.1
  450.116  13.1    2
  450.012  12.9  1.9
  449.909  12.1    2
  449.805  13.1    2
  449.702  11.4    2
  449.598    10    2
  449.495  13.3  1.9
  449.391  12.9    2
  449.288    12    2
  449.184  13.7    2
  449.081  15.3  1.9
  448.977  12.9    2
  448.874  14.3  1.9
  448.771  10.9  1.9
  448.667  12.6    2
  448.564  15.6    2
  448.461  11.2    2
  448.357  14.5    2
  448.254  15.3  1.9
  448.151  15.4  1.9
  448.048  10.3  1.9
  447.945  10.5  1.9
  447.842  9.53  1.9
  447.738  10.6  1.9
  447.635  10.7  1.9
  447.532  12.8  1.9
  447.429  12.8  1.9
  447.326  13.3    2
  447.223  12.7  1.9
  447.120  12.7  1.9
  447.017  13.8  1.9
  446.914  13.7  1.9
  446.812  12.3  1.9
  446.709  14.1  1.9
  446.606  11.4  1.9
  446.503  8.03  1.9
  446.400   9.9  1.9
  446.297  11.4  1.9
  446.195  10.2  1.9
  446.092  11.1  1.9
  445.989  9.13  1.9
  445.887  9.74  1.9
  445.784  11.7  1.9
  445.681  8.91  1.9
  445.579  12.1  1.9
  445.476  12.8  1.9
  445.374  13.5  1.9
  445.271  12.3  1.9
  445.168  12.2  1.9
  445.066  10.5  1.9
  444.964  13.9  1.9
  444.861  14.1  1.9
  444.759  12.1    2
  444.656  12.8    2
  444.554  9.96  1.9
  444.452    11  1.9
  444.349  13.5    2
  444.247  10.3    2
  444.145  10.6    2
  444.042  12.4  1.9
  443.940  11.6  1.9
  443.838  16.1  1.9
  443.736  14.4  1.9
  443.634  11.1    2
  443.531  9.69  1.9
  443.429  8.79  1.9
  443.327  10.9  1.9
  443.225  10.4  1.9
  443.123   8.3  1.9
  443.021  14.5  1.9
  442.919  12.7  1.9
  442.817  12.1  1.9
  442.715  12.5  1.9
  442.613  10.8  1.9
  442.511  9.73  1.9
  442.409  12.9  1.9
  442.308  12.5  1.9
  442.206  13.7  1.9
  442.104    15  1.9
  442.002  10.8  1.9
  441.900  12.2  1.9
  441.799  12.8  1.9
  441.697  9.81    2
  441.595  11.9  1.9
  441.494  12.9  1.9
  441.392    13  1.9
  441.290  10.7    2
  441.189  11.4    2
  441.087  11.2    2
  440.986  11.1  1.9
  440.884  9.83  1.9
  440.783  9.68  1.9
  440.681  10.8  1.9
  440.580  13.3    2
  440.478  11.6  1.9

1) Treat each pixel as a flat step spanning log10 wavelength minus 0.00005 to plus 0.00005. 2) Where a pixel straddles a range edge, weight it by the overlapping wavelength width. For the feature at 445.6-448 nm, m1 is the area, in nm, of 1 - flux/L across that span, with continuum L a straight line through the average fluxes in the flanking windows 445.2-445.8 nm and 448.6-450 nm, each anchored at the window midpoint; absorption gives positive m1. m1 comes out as 0.16 nm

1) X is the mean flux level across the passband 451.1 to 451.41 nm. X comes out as 13.6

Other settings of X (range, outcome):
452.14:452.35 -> 14.1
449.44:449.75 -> 11.6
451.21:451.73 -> 12.9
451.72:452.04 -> 15.6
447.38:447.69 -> 12.1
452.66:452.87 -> 12.8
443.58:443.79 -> 12.7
